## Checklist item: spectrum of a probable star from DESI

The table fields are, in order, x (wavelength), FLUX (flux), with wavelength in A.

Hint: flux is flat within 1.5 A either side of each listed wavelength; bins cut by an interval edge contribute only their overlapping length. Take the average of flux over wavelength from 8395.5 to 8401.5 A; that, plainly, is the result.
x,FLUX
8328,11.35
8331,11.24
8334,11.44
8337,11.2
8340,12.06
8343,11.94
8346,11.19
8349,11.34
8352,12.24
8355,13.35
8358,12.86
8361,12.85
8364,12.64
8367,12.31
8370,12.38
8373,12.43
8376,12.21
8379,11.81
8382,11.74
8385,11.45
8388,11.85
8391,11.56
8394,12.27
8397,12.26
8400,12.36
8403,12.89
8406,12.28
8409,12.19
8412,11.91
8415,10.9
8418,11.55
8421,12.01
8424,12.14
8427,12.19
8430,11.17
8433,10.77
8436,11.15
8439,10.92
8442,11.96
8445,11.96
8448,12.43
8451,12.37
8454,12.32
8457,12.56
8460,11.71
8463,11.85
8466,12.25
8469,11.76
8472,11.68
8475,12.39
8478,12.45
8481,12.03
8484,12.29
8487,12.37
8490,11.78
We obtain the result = 12.3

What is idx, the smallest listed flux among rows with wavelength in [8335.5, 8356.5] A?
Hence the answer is 11.19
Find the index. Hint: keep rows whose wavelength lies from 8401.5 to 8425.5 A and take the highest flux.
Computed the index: 12.89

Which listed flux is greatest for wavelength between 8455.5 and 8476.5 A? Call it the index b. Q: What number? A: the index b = 12.56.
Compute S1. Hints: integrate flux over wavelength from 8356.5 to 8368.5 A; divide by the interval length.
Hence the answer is 12.7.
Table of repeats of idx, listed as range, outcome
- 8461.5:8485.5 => 11.68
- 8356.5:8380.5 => 11.81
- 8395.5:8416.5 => 10.9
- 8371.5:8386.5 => 11.45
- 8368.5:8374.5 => 12.38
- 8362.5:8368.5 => 12.31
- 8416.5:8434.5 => 10.77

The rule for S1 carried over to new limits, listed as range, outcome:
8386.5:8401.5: 12.1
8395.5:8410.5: 12.4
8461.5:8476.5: 12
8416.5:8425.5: 11.9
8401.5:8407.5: 12.6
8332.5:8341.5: 11.6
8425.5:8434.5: 11.4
